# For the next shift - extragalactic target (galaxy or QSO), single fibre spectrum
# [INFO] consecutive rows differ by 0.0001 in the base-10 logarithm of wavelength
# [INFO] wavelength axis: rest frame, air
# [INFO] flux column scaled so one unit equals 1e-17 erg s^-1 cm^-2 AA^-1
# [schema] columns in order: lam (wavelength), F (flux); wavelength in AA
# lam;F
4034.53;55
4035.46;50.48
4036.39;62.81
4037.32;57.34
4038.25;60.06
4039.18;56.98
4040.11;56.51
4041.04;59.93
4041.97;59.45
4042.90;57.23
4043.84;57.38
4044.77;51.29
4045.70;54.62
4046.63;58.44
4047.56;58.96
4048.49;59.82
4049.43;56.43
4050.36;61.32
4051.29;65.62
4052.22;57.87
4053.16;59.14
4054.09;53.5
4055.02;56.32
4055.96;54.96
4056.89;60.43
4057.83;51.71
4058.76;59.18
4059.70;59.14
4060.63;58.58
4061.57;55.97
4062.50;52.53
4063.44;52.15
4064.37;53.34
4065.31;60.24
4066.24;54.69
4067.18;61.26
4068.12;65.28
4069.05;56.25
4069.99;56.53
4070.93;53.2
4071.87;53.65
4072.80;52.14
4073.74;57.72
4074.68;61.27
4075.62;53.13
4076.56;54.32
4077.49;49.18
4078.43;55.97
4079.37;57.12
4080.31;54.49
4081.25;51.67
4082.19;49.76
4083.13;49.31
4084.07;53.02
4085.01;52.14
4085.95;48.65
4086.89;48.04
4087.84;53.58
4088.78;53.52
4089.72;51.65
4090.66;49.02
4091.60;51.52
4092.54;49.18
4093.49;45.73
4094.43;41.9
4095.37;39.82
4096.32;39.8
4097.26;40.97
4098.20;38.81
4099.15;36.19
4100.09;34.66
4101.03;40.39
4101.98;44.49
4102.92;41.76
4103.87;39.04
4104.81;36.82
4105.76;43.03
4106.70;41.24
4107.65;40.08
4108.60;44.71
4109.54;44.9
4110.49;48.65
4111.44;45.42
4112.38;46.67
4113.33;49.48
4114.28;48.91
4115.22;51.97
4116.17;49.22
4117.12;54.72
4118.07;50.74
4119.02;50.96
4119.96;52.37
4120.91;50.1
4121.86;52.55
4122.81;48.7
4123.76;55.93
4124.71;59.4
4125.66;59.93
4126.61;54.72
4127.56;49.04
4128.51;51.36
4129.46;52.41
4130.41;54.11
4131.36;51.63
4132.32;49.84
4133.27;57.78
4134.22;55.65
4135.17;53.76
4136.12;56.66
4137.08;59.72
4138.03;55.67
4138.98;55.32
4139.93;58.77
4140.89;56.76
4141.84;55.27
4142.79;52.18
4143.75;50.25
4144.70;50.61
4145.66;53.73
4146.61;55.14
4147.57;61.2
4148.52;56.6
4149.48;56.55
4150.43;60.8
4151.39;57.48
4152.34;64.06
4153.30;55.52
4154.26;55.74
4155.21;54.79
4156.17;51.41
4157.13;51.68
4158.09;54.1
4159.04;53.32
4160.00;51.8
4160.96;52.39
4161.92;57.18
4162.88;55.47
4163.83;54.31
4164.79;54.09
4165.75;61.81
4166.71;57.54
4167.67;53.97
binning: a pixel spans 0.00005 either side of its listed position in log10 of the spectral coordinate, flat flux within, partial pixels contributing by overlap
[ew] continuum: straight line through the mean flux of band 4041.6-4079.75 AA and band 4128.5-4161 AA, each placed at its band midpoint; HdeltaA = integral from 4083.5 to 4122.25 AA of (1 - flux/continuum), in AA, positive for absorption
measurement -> 6.69 AA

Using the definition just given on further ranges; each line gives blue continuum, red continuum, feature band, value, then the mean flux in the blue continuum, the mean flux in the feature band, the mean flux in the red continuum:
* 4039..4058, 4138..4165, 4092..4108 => 4.4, 57.6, 40.9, 55.3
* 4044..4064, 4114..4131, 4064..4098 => 2.0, 57.1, 52.1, 52.7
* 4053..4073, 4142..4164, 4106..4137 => 2.5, 56.4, 51.1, 55.1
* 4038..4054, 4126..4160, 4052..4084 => 1.0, 58.2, 55.6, 54.9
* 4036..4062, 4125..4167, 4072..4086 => 0.9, 57.9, 53.5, 55.2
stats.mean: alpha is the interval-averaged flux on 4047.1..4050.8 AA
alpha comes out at 59.1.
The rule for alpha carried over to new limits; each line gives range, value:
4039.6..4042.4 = 58.6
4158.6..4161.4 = 52.4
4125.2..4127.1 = 57.2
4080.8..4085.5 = 51.2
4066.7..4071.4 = 58.4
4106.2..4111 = 43.9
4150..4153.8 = 59.3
